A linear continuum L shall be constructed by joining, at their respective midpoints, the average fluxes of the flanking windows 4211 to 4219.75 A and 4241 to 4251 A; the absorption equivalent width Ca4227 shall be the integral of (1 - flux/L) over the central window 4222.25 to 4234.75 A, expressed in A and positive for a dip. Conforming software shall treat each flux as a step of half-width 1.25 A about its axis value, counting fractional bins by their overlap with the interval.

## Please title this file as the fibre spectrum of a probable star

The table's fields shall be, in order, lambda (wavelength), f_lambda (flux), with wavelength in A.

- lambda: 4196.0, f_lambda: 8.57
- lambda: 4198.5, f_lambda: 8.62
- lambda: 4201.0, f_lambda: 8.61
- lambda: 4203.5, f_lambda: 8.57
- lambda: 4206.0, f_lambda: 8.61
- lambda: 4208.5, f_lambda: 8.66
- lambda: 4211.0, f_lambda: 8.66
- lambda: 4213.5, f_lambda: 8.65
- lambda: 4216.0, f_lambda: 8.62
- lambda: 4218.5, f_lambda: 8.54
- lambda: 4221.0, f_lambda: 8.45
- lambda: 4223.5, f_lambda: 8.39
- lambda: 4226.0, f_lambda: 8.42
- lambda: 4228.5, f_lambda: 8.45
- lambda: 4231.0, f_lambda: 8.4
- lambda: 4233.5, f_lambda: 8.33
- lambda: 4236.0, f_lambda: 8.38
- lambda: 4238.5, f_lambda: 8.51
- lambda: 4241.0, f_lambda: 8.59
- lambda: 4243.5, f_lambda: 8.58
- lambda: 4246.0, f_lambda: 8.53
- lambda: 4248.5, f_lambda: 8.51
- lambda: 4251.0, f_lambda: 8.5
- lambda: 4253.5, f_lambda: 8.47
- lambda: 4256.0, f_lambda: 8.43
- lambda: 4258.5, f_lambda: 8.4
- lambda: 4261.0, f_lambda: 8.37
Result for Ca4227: 0.27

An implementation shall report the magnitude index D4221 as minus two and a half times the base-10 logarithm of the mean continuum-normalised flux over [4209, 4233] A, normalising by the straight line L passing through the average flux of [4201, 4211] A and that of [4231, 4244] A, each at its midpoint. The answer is 0.00 mag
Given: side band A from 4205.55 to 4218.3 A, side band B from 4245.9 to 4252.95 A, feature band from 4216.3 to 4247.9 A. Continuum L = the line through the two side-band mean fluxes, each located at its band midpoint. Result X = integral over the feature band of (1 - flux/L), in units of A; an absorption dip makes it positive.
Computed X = 0.4 A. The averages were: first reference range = 8.63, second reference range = 8.51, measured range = 8.47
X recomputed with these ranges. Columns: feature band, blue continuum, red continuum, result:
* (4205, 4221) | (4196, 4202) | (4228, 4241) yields -0.1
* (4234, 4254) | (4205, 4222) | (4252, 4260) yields -0.1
